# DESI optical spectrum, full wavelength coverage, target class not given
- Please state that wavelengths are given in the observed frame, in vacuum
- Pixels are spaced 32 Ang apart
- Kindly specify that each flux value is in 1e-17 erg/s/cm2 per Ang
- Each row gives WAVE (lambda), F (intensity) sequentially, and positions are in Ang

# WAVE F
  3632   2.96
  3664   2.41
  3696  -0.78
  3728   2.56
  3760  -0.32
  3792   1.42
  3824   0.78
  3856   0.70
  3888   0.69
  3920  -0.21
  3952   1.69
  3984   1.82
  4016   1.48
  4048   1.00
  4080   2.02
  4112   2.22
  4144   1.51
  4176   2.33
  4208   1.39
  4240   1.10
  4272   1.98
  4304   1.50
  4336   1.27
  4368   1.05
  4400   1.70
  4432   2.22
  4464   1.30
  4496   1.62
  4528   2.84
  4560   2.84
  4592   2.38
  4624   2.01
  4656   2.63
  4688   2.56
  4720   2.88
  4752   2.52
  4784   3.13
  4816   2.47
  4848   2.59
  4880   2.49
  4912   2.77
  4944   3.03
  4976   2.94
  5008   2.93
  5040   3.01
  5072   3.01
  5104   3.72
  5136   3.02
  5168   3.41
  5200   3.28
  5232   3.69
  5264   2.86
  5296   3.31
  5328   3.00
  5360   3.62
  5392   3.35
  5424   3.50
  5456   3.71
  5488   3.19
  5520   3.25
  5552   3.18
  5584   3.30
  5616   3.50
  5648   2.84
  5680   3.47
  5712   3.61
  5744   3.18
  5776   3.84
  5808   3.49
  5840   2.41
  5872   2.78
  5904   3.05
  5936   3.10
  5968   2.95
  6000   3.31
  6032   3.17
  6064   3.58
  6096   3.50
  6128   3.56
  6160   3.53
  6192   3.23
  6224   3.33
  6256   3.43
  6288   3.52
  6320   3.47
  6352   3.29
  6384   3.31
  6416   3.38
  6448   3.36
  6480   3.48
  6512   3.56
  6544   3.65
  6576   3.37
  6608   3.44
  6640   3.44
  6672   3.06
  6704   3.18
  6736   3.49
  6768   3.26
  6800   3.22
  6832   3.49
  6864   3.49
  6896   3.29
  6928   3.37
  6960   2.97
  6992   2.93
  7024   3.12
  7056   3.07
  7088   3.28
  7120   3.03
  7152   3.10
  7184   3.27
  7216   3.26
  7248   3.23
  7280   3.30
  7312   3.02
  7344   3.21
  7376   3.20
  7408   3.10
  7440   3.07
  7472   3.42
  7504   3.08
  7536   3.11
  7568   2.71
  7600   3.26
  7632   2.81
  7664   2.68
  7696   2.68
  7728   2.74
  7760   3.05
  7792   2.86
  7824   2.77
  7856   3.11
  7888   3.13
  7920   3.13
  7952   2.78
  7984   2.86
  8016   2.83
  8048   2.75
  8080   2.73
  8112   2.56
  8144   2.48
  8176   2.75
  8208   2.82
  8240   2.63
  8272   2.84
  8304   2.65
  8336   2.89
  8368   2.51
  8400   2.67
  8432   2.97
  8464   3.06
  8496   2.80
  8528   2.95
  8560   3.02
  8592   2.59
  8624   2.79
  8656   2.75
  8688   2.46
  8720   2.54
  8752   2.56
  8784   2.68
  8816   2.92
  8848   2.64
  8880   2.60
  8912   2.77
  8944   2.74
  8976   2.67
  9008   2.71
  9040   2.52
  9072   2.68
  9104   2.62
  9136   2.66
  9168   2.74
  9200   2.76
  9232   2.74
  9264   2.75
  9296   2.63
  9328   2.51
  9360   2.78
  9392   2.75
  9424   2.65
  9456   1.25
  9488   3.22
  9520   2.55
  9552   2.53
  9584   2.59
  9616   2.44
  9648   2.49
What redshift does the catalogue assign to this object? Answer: 0.13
